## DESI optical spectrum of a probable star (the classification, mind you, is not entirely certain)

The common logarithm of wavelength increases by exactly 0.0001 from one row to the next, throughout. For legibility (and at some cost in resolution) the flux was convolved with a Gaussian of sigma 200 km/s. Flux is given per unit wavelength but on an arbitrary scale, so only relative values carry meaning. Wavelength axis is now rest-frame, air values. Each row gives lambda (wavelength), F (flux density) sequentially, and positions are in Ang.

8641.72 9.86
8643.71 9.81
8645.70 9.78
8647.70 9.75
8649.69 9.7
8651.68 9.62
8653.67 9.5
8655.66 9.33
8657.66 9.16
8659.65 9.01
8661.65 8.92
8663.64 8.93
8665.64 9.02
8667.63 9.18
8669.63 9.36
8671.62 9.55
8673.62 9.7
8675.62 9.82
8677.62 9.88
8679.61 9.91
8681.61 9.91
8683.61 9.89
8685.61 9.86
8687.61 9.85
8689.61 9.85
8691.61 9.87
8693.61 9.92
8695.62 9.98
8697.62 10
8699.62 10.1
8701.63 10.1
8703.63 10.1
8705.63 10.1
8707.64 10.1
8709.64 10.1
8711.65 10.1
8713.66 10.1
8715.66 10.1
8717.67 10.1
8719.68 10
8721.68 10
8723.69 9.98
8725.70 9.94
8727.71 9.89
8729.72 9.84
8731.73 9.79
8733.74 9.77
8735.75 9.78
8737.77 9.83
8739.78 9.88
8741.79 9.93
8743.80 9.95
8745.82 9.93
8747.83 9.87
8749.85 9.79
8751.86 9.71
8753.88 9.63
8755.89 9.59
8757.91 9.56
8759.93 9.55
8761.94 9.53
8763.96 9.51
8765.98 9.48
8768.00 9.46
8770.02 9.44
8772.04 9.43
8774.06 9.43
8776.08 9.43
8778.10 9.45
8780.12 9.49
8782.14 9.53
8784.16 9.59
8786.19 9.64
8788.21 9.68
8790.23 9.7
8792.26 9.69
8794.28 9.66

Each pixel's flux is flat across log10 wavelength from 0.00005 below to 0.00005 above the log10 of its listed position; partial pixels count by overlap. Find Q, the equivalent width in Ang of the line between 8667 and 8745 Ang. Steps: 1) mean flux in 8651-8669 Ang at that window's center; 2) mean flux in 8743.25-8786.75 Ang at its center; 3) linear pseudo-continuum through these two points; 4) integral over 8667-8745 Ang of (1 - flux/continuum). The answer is -4.6 Ang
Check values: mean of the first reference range 9.18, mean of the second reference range 9.58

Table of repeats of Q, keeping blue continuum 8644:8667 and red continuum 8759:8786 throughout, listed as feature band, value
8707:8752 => -2.4 Ang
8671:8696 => -1.2 Ang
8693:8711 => -1.3 Ang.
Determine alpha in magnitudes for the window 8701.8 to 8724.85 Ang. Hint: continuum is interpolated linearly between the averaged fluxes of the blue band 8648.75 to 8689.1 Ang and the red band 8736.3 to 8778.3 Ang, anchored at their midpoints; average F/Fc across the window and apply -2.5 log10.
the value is -0.06 mag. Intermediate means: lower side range 9.51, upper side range 9.64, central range 10.1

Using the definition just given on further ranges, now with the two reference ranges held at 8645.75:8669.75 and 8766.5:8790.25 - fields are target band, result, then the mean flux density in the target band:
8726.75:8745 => -0.05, 9.85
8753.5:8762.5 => -0.01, 9.58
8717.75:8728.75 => -0.06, 9.98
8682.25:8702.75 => -0.06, 9.94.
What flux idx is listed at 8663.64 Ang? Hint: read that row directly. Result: 8.93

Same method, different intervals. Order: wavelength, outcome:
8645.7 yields 9.78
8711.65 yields 10.1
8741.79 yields 9.93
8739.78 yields 9.88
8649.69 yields 9.7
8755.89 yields 9.59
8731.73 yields 9.79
